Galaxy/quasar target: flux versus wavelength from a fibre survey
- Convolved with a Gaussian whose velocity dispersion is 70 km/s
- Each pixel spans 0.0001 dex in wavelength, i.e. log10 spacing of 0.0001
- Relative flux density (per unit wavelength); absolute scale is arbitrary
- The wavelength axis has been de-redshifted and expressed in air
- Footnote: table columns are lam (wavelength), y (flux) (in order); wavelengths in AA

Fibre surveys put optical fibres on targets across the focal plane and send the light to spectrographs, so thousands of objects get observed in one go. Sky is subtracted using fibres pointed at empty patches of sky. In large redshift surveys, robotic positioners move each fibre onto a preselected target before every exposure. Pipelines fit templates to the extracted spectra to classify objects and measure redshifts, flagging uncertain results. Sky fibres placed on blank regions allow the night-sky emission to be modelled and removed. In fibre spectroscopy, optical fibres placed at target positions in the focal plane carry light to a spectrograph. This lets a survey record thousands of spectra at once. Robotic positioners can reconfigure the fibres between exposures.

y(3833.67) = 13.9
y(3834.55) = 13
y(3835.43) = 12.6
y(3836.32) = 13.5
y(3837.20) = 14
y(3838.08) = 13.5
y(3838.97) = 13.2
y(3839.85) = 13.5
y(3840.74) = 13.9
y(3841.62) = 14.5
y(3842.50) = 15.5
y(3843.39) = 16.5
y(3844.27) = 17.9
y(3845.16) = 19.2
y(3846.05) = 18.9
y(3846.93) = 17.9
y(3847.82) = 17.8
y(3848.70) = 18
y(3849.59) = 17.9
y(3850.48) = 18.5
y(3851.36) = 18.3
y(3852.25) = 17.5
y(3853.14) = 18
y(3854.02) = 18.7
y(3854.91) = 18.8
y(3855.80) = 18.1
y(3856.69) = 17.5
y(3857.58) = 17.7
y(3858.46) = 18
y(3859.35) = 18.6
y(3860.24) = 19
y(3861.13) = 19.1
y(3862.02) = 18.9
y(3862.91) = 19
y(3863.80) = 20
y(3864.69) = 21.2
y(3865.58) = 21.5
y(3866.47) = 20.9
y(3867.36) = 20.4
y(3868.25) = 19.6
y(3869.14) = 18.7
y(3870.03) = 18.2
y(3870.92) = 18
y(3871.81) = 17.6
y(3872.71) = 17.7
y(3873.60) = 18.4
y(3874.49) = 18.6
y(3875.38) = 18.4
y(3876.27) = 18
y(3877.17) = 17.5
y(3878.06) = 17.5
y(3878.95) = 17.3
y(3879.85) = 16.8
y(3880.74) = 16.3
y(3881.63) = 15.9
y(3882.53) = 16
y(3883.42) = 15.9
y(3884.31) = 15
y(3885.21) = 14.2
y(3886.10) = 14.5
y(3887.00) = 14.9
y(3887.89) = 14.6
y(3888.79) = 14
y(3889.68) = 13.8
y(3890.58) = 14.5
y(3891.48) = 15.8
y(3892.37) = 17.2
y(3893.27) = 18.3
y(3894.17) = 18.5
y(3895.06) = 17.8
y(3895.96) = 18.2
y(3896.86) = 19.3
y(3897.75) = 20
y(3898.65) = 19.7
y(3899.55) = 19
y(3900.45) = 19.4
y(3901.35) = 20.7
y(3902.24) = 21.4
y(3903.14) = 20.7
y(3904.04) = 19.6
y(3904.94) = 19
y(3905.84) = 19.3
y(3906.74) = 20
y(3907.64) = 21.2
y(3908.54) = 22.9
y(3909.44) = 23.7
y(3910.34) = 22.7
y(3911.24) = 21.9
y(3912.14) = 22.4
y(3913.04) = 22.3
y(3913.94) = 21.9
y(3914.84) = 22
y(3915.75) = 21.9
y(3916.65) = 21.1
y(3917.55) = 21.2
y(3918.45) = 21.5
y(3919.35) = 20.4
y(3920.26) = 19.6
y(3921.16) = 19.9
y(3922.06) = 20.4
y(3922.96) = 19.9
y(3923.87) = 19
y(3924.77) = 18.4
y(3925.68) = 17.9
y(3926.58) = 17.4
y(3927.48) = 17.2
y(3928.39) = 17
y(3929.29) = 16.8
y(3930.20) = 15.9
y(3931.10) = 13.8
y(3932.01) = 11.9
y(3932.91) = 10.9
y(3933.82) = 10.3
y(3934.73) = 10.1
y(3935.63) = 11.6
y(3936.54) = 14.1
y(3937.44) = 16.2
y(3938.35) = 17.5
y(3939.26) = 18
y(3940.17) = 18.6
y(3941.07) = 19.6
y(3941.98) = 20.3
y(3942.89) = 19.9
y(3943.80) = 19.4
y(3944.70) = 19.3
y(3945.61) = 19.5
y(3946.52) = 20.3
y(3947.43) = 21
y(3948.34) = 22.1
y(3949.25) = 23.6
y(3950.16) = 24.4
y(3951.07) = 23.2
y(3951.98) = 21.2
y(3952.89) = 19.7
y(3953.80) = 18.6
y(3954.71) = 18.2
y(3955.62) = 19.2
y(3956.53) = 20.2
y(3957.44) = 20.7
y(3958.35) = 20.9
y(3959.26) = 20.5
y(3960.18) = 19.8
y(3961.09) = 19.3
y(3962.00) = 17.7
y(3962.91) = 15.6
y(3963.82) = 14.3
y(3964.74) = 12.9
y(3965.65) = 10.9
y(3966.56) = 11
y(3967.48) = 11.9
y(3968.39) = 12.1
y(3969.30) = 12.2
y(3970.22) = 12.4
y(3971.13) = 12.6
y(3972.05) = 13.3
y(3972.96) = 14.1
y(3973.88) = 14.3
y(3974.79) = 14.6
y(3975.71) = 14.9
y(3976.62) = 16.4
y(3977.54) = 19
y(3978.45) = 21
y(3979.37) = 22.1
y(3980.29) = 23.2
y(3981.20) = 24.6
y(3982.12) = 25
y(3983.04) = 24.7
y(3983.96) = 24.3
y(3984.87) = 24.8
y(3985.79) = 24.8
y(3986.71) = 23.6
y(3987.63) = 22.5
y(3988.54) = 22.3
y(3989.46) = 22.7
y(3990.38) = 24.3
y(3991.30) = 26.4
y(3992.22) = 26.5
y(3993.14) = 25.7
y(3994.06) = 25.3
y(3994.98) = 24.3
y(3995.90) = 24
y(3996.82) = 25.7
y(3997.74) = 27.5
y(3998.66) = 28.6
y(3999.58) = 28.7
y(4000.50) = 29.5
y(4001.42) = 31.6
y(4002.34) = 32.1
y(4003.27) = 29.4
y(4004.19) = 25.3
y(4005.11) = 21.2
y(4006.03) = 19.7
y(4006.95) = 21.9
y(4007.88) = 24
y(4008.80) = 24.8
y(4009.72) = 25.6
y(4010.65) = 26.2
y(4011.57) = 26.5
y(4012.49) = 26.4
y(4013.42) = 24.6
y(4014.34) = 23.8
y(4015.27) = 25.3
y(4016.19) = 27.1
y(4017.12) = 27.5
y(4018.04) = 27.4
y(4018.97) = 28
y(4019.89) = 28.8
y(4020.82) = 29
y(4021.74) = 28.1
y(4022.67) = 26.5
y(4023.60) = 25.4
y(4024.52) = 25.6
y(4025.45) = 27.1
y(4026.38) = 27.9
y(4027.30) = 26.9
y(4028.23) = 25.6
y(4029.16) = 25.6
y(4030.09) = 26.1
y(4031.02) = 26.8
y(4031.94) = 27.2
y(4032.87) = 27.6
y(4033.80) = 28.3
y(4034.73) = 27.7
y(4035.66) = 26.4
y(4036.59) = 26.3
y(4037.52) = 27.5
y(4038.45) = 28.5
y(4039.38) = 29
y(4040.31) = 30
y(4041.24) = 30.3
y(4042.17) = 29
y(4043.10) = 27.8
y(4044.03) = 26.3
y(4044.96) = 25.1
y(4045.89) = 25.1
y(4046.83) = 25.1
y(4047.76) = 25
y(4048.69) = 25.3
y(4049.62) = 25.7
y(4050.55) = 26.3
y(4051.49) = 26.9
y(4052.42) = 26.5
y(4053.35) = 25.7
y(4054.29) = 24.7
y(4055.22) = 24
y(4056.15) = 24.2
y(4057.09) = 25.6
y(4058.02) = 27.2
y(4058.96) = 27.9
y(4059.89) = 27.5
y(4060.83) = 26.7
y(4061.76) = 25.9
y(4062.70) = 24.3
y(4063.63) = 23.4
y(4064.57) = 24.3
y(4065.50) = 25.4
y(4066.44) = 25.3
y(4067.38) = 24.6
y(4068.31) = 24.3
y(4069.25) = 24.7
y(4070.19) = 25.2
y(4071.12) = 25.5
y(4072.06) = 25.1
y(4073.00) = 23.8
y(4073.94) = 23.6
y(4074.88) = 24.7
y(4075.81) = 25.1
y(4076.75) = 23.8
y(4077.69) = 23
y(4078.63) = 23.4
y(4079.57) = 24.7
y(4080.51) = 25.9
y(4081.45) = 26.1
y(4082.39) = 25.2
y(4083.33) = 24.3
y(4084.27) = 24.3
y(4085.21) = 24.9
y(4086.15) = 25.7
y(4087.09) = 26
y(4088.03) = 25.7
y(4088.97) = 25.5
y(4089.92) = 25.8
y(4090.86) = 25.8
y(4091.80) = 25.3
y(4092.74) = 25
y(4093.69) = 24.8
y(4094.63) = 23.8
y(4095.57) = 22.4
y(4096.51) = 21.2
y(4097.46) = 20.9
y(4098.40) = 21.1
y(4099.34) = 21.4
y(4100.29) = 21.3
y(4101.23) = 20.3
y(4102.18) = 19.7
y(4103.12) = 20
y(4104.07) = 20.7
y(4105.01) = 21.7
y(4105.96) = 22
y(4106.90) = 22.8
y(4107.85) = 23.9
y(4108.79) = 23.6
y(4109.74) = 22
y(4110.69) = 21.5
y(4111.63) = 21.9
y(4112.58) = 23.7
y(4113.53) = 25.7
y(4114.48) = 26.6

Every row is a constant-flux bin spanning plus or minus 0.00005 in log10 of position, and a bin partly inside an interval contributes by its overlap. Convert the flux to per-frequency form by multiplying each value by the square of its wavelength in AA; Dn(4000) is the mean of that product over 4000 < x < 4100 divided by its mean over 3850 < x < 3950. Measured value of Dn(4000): 1.5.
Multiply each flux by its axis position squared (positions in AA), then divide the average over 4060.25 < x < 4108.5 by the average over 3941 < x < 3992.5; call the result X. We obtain 1.31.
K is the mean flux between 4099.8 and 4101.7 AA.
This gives 20.8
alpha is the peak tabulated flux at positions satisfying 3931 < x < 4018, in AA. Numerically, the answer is 32.1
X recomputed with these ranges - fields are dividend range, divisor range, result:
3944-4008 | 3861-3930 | 1.16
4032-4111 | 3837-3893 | 1.60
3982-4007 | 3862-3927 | 1.42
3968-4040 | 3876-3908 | 1.47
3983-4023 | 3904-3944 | 1.45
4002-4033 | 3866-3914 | 1.51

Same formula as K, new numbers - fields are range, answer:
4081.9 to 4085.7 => 24.7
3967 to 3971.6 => 12.2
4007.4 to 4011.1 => 25.1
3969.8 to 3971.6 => 12.5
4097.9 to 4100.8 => 21.3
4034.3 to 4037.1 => 26.8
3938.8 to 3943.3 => 19.3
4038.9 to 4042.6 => 29.6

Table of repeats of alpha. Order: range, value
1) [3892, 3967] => 24.4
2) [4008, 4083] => 30.3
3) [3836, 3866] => 21.5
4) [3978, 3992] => 26.4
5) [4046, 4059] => 27.9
